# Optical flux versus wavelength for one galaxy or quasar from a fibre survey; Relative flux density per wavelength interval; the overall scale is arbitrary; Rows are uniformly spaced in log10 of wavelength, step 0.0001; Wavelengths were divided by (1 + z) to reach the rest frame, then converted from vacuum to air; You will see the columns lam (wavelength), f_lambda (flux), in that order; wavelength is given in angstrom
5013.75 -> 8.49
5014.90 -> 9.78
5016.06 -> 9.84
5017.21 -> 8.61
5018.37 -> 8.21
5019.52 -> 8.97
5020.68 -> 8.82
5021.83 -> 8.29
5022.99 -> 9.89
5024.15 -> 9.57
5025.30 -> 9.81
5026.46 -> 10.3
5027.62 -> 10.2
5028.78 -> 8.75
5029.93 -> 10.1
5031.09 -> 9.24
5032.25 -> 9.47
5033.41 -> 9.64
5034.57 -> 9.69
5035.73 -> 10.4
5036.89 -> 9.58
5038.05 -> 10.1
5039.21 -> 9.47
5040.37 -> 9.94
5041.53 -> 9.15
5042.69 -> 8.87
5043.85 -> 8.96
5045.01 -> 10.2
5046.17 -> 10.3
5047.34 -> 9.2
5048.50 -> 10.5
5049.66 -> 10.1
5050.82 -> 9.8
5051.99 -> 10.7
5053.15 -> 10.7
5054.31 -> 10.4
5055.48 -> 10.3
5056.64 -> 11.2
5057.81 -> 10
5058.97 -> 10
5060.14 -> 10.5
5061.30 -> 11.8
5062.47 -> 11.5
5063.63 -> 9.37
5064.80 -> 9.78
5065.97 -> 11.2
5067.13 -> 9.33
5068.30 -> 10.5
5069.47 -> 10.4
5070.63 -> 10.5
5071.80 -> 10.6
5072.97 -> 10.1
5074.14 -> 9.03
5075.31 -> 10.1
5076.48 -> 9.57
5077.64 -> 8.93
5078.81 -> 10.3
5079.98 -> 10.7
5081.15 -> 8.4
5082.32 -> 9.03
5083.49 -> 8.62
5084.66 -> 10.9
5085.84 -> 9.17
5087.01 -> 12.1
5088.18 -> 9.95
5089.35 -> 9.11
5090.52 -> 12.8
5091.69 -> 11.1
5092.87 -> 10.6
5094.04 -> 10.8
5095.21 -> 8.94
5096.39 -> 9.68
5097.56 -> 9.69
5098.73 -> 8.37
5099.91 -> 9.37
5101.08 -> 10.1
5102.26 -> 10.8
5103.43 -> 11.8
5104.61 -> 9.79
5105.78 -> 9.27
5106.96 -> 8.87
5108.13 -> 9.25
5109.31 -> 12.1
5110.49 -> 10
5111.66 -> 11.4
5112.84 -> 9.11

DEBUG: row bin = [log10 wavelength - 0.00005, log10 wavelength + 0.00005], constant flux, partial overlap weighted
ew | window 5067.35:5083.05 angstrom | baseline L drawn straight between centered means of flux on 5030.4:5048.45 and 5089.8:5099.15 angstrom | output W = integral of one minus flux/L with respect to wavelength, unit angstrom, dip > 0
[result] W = 0.33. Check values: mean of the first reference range 9.64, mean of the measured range 9.83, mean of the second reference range 10.3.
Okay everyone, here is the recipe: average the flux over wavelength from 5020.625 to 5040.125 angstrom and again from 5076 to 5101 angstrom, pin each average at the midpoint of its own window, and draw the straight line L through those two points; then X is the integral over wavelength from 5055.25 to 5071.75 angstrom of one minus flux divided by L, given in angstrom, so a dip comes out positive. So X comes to -1.1 angstrom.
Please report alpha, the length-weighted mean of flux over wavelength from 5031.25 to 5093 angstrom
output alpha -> 10.1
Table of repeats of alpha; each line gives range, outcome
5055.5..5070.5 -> 10.5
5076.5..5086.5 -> 9.53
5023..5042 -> 9.72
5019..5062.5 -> 9.89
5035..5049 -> 9.72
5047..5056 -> 10.2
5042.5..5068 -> 10.2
